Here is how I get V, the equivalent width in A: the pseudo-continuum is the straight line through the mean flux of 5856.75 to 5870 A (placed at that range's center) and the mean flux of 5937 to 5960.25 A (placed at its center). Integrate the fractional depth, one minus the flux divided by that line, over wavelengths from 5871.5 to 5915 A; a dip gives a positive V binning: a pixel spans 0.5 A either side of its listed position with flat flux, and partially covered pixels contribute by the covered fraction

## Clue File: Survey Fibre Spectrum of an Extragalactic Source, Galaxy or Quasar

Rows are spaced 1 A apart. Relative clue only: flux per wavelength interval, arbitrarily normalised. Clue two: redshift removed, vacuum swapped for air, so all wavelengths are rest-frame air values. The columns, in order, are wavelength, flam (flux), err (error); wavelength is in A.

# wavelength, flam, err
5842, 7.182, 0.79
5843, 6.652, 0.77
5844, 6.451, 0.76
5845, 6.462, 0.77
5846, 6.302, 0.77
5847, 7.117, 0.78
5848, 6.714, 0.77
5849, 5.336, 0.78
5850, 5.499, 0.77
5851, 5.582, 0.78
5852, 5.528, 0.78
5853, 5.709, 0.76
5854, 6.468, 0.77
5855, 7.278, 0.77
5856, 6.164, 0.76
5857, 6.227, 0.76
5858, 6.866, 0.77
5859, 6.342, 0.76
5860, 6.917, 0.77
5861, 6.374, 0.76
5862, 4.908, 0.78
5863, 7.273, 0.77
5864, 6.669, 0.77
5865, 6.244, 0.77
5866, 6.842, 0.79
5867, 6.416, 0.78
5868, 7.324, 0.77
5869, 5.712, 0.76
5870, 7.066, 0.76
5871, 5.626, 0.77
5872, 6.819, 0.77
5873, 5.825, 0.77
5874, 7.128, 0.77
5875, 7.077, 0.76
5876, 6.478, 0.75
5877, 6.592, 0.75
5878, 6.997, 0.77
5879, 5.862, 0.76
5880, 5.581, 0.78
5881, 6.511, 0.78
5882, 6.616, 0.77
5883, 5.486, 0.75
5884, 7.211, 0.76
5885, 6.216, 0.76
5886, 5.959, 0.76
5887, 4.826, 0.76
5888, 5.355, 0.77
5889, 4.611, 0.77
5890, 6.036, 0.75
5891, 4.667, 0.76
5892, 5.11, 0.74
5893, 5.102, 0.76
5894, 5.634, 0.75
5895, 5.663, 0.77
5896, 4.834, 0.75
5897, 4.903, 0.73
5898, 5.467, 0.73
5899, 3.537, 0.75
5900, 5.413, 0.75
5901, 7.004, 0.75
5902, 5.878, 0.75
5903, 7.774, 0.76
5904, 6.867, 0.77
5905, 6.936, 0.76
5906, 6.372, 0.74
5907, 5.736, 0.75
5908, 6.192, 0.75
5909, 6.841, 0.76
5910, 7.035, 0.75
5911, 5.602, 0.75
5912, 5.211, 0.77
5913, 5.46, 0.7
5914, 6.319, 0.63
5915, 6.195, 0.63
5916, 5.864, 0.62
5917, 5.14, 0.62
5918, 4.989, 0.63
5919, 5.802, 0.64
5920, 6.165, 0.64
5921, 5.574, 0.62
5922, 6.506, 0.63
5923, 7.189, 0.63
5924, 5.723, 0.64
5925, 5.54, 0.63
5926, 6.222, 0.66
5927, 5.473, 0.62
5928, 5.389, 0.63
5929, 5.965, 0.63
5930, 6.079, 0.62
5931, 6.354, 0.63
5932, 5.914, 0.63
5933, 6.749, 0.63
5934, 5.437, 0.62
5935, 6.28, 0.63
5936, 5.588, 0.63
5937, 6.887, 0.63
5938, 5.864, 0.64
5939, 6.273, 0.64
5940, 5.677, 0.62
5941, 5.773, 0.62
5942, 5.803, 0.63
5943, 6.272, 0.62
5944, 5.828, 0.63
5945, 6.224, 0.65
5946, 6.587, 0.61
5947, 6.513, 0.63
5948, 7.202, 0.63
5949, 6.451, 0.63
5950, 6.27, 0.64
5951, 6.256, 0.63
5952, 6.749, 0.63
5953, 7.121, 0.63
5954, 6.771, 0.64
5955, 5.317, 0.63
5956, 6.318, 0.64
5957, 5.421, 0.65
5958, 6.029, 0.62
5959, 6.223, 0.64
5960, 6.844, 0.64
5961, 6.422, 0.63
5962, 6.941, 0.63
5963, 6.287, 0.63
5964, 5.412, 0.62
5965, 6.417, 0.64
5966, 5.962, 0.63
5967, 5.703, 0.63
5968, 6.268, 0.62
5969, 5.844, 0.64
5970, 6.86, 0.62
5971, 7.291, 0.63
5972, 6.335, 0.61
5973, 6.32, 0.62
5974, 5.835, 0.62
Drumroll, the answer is 2.99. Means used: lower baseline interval 6.5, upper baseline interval 6.26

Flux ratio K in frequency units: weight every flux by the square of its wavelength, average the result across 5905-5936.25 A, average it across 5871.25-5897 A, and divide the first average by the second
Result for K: 1.03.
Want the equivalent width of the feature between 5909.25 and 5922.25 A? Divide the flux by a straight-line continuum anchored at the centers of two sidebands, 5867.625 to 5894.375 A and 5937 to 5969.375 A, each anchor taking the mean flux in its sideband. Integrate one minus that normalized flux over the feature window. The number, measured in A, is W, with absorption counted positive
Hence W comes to 0.6 A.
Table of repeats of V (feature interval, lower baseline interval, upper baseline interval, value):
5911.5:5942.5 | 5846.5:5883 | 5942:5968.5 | 2.0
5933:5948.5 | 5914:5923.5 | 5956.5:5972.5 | -0.2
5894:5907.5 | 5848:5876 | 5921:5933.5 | 0.7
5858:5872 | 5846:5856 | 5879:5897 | -1.2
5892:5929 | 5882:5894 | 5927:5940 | -0.5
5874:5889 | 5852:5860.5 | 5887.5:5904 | -0.9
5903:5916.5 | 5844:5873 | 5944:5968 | 0.1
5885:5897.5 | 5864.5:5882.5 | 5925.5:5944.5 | 2.1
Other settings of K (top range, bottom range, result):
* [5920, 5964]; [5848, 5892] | 1.02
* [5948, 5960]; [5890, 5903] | 1.20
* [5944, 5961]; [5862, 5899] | 1.09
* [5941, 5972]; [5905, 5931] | 1.07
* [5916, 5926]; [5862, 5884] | 0.92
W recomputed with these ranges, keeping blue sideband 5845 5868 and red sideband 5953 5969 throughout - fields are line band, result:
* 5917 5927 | 0.53 A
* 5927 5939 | 0.36 A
